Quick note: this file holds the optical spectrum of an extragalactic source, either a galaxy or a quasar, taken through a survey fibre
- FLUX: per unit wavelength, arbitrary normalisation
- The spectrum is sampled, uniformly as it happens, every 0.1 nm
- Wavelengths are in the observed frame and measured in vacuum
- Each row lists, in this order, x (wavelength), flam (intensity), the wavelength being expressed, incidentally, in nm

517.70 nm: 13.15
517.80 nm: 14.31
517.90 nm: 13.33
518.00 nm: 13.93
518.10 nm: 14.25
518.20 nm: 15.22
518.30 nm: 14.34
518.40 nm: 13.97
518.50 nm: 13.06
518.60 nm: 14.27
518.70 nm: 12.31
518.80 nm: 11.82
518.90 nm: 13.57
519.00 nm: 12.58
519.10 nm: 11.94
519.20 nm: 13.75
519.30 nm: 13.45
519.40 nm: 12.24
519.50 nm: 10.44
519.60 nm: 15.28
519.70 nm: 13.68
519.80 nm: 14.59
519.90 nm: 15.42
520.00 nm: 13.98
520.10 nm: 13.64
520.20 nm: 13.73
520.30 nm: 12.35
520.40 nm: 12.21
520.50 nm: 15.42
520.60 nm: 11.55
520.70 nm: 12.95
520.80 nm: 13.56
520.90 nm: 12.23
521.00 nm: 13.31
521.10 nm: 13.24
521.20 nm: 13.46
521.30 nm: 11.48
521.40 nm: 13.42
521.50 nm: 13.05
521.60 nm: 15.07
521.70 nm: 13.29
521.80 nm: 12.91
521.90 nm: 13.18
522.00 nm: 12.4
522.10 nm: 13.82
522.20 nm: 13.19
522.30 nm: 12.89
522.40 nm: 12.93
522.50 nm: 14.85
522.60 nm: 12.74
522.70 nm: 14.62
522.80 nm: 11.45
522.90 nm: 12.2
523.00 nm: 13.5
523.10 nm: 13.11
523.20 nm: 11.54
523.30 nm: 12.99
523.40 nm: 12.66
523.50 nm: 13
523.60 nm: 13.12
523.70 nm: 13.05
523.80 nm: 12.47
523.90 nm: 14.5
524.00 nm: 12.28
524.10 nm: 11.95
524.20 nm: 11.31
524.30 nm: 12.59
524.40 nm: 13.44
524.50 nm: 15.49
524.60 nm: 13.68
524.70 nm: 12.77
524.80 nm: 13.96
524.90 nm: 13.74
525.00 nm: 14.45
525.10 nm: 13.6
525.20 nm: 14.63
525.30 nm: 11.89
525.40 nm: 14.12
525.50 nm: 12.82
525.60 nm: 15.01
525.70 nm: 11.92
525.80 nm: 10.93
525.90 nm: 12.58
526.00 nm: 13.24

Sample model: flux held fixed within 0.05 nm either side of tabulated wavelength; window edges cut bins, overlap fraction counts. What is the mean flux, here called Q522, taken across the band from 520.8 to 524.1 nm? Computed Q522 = 13.1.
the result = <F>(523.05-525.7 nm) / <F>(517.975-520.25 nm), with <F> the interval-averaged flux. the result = 1.0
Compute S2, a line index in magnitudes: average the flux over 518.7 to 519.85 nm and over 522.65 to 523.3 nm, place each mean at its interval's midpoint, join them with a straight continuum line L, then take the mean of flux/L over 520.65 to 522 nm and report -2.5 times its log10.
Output -0.02 mag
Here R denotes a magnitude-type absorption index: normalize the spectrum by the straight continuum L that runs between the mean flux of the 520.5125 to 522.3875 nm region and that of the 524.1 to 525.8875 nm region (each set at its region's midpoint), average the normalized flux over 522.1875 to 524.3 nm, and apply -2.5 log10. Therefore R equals 0.03 mag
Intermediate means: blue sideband 13.1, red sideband 13.3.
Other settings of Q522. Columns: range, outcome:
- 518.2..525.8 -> 13.2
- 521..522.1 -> 13.2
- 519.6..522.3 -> 13.4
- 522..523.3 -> 13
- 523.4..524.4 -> 12.7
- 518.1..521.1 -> 13.4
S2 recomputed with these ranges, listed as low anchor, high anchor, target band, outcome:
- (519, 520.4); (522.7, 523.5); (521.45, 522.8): -0.044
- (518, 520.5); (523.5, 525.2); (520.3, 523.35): 0.026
